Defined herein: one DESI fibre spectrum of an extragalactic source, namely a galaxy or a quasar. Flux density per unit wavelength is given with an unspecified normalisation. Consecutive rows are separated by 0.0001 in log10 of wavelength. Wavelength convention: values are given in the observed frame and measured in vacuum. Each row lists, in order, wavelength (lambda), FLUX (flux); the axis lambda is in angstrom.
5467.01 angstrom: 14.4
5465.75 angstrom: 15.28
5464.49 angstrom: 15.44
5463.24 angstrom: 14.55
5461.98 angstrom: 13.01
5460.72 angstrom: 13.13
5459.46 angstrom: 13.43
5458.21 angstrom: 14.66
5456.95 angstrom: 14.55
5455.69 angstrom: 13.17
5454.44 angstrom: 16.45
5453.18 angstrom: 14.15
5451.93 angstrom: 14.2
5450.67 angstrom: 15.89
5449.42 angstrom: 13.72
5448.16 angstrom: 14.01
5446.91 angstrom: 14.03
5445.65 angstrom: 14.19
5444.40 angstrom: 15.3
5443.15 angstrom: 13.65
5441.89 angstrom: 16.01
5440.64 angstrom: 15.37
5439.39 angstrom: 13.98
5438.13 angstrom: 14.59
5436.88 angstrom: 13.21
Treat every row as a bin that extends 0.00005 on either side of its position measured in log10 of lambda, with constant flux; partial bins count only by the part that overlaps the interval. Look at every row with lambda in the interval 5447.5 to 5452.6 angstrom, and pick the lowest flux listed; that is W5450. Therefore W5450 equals 13.72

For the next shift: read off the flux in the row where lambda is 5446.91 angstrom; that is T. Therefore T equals 14.03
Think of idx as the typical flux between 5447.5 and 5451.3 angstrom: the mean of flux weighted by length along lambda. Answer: 14.5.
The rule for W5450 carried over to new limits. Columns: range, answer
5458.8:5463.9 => 13.01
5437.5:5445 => 13.65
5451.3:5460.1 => 13.17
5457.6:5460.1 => 13.43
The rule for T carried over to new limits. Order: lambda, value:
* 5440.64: 15.37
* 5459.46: 13.43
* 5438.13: 14.59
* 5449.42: 13.72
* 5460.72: 13.13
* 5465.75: 15.28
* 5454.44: 16.45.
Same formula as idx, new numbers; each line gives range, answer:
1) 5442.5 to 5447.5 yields 14.3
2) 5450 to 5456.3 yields 14.8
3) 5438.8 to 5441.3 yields 14.7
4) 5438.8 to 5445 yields 14.9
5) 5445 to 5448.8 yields 14.1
